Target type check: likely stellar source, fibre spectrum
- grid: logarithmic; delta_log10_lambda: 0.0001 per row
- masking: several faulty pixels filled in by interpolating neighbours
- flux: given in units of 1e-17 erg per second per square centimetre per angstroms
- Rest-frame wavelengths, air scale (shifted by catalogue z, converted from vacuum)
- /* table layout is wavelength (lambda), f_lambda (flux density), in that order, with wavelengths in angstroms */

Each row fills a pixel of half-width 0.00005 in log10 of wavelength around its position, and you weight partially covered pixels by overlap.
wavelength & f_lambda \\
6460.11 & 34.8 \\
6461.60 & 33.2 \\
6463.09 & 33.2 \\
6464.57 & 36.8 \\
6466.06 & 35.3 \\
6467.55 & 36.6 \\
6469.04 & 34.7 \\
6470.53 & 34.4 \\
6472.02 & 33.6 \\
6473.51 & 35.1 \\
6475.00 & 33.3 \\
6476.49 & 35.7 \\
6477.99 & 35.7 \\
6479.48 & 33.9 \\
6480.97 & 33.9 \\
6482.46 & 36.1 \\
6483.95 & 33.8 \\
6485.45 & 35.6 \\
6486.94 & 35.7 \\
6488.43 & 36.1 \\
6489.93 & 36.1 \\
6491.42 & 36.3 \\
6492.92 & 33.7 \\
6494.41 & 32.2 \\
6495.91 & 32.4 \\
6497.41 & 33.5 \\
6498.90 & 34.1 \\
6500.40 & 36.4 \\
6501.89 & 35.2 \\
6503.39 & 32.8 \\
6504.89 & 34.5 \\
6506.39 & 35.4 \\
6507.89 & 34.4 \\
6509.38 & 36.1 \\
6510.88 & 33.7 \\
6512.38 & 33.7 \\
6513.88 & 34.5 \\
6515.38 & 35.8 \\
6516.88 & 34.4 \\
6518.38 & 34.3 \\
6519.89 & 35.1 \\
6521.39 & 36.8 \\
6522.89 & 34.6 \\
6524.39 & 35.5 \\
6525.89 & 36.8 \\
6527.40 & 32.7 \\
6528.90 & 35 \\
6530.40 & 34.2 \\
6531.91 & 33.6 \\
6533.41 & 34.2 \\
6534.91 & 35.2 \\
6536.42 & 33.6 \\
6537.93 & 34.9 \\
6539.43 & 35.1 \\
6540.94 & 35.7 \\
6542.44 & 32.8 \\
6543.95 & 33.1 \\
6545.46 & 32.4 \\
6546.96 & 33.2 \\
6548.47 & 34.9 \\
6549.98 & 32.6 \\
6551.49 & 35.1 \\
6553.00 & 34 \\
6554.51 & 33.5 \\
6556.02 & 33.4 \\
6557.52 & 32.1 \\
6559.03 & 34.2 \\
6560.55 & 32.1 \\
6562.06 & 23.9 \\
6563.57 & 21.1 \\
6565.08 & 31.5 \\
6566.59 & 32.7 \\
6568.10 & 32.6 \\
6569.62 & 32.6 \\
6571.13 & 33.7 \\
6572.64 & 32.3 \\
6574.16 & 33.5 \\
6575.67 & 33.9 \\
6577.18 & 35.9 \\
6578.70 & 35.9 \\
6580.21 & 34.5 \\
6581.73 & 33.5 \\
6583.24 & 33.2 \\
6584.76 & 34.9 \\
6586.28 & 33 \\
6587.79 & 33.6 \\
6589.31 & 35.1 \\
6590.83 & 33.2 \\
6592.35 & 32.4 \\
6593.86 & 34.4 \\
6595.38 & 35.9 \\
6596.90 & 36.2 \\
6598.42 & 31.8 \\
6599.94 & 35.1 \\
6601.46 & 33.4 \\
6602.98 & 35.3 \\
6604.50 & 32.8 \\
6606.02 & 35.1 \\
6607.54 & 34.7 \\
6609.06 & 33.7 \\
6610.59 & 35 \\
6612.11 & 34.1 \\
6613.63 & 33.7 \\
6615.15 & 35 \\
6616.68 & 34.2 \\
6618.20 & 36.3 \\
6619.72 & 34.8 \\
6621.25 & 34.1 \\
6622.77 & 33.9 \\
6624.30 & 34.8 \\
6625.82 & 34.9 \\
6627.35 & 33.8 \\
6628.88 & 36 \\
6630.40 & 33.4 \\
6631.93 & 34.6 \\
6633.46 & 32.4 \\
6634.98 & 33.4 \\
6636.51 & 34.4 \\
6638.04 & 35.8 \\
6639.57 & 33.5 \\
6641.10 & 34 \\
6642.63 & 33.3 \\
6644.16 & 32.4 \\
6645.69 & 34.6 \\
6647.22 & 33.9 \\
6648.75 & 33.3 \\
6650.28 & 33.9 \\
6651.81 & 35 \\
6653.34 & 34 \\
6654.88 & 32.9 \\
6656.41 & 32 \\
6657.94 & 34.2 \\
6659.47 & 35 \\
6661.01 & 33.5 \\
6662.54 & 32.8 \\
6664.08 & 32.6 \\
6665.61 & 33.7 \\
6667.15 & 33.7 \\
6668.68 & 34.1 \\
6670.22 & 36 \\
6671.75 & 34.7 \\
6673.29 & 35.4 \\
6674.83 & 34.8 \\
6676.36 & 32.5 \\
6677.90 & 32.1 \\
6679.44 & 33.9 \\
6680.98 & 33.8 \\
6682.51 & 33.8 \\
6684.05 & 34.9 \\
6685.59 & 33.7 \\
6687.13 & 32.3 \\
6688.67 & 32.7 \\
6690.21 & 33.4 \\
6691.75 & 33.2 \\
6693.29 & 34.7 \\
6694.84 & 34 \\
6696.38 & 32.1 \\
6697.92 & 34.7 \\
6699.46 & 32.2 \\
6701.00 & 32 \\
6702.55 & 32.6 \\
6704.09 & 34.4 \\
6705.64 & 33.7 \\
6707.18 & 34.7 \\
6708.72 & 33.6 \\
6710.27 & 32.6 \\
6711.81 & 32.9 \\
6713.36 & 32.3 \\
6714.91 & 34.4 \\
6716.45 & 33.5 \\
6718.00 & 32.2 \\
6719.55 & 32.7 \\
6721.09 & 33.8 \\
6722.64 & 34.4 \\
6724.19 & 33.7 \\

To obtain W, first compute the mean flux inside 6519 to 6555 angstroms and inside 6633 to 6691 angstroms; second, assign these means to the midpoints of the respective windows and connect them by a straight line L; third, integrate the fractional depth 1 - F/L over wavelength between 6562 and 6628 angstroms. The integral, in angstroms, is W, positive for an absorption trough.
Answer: 0.8 angstroms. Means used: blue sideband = 34.4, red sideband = 33.8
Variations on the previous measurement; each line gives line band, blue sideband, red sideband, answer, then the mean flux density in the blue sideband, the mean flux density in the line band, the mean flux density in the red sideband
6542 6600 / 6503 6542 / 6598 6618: 2.4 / 34.7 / 33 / 34.2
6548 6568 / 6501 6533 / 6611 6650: 1.7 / 34.7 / 31.6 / 34.2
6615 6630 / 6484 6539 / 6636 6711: -0.3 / 34.7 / 34.7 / 33.7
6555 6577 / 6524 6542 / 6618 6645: 1.9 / 34.7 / 31.6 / 34.2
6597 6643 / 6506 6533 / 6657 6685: 0.0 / 34.8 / 34.3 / 34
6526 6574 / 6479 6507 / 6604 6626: 2.3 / 34.6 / 32.9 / 34.5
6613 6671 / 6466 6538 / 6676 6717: -0.5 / 34.7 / 34.1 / 33.4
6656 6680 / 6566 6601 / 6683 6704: -0.3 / 33.9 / 33.8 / 33.3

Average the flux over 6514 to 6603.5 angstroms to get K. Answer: 33.7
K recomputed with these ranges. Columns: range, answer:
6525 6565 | 33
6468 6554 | 34.5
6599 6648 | 34.3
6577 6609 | 34.2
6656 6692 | 33.7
